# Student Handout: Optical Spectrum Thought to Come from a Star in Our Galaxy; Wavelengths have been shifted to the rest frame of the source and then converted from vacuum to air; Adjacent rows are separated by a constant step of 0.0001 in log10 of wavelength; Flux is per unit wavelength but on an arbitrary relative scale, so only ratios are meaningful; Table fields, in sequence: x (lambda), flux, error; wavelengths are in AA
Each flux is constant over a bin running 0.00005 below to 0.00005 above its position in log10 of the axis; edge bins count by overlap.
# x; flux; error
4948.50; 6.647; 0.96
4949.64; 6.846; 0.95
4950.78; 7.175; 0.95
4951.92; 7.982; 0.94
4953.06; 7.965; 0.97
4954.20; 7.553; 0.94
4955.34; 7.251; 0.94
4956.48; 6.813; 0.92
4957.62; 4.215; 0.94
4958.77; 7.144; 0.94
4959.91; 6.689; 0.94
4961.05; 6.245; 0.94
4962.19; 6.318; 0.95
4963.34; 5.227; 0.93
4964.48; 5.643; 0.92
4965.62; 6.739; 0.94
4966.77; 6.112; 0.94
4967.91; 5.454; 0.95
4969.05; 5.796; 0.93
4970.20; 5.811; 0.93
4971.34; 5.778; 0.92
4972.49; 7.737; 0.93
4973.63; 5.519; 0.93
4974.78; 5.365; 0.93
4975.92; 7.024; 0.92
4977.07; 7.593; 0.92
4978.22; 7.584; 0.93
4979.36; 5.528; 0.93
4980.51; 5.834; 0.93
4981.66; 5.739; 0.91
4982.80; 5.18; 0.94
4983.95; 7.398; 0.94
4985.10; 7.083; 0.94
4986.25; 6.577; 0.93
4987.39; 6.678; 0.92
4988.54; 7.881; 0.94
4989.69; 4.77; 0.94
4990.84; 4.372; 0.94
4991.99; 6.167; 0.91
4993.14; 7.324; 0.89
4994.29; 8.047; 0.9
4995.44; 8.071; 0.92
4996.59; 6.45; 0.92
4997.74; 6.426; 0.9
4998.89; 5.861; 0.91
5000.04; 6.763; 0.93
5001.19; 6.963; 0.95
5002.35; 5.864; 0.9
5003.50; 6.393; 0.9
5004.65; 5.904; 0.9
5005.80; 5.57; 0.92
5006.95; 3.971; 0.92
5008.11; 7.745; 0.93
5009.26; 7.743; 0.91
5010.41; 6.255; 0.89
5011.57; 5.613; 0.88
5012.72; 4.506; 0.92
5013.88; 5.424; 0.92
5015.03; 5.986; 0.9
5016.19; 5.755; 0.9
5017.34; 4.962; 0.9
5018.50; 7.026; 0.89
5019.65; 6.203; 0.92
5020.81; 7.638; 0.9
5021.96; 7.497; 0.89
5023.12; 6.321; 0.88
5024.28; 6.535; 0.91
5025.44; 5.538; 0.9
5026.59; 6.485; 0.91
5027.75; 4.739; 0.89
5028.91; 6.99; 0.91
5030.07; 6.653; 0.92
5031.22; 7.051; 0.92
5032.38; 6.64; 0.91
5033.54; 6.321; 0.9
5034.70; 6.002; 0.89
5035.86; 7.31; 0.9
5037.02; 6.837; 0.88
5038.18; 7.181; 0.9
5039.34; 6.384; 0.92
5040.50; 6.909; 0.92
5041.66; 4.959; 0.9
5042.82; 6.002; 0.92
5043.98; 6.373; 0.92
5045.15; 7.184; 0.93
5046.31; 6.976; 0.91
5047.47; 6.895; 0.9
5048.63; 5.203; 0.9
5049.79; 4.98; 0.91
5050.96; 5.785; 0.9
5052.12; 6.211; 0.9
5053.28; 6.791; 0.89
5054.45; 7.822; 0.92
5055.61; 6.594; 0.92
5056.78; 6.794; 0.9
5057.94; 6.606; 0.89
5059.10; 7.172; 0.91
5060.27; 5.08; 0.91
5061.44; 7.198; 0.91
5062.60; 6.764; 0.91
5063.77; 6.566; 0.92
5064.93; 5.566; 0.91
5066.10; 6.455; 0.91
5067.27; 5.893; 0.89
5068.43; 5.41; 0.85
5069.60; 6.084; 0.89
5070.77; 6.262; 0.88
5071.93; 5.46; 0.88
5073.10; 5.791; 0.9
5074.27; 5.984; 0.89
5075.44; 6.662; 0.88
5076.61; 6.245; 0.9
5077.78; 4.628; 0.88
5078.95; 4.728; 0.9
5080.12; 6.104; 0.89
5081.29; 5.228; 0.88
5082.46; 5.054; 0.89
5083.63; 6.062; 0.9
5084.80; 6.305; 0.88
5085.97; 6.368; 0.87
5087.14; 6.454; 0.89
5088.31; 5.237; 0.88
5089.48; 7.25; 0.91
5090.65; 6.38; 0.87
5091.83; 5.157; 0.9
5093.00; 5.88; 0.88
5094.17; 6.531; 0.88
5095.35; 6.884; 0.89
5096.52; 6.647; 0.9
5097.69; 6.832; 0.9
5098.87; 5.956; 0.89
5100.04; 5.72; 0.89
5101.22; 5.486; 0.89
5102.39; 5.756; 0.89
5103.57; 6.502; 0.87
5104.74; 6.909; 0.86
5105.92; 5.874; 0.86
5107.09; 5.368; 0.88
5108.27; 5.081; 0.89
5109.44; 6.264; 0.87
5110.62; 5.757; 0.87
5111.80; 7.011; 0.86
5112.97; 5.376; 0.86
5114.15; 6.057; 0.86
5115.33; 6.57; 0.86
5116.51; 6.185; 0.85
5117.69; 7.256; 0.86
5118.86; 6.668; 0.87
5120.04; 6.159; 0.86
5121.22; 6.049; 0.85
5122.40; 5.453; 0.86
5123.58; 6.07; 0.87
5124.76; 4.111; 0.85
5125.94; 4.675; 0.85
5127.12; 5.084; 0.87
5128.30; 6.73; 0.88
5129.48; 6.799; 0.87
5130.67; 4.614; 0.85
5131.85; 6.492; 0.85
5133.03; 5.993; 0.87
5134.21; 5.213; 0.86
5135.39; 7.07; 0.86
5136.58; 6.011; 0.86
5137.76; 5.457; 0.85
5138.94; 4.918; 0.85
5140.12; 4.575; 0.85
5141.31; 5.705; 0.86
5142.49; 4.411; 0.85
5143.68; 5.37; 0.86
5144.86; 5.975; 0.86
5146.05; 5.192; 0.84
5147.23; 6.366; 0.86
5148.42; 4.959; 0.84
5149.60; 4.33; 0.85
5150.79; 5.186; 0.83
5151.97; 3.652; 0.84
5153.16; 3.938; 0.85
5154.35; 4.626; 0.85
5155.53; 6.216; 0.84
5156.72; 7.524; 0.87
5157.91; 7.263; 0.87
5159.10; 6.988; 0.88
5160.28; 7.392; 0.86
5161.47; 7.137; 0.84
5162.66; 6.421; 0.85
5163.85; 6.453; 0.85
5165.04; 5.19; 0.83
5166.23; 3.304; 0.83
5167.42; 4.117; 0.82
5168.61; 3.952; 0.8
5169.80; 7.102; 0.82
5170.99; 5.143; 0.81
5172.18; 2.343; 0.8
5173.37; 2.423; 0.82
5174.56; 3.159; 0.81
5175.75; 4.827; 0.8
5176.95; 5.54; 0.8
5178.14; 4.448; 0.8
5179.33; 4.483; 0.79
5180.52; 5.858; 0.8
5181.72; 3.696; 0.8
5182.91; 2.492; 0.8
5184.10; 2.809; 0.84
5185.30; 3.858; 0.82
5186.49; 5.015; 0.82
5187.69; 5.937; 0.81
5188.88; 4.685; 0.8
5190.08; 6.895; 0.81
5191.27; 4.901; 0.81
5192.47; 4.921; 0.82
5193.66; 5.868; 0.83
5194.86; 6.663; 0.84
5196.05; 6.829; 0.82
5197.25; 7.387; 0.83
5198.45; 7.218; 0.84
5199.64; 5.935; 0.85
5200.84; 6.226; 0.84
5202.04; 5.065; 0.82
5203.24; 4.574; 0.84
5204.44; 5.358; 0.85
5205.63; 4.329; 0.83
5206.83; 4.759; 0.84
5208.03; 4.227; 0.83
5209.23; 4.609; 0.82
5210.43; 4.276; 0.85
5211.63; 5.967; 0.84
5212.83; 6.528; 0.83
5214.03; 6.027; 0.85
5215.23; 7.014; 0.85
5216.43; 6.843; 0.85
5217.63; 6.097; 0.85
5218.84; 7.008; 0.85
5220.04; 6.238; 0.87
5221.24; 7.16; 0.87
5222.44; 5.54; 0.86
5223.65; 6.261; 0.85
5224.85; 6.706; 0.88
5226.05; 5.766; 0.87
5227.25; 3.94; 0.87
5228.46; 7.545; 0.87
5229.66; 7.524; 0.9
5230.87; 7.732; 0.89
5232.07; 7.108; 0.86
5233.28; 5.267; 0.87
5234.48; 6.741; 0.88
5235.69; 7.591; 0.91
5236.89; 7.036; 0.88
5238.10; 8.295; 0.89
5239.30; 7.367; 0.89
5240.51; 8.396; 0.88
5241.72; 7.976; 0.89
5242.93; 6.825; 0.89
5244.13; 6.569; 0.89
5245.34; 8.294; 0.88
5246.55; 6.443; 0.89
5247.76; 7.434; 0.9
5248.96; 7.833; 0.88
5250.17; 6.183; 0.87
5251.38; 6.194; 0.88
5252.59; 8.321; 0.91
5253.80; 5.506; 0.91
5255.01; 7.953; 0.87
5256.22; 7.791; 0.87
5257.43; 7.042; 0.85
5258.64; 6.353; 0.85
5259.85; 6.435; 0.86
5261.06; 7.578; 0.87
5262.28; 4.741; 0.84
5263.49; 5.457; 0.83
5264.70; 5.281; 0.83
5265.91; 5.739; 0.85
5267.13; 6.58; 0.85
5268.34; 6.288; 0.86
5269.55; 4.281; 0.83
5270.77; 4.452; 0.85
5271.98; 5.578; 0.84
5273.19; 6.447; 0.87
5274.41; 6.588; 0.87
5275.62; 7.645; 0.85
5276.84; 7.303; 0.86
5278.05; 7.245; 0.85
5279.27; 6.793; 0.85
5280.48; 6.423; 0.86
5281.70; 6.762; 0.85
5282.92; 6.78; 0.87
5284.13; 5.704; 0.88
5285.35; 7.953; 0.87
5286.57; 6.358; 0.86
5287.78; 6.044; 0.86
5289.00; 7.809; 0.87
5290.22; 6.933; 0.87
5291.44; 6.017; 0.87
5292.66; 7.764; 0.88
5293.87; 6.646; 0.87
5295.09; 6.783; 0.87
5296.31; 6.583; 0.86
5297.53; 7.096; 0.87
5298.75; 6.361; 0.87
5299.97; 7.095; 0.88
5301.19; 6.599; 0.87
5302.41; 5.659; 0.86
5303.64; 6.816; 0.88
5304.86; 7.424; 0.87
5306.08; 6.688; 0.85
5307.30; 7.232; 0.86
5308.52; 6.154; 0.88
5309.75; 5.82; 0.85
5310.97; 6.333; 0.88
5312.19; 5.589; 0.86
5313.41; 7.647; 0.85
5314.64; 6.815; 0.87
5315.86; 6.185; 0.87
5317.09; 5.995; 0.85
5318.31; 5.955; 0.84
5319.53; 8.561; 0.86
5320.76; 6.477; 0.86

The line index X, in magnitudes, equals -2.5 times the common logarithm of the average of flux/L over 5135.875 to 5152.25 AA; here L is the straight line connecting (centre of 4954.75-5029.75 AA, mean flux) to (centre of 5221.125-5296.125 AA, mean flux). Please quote 0.25 mag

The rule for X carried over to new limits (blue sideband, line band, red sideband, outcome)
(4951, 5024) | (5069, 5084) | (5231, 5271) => 0.14 mag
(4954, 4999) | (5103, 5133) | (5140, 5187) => -0.12 mag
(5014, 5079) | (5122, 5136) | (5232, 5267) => 0.15 mag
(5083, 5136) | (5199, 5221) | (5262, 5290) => 0.10 mag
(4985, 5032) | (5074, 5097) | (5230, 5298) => 0.08 mag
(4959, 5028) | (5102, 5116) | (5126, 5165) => -0.03 mag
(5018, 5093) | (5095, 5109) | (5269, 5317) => 0.04 mag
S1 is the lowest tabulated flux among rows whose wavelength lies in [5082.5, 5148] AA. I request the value 4.111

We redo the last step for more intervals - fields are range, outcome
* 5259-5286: 4.281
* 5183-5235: 2.809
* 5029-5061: 4.959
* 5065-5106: 4.628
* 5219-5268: 3.94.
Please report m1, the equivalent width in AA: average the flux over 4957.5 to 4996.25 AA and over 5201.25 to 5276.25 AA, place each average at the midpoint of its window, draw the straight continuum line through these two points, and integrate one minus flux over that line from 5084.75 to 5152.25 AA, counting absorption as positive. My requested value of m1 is 5.5 AA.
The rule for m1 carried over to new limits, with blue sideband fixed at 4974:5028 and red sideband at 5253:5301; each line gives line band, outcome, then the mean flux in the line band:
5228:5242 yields -1.9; 7.37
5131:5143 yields 1.6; 5.57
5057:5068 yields 0.0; 6.37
